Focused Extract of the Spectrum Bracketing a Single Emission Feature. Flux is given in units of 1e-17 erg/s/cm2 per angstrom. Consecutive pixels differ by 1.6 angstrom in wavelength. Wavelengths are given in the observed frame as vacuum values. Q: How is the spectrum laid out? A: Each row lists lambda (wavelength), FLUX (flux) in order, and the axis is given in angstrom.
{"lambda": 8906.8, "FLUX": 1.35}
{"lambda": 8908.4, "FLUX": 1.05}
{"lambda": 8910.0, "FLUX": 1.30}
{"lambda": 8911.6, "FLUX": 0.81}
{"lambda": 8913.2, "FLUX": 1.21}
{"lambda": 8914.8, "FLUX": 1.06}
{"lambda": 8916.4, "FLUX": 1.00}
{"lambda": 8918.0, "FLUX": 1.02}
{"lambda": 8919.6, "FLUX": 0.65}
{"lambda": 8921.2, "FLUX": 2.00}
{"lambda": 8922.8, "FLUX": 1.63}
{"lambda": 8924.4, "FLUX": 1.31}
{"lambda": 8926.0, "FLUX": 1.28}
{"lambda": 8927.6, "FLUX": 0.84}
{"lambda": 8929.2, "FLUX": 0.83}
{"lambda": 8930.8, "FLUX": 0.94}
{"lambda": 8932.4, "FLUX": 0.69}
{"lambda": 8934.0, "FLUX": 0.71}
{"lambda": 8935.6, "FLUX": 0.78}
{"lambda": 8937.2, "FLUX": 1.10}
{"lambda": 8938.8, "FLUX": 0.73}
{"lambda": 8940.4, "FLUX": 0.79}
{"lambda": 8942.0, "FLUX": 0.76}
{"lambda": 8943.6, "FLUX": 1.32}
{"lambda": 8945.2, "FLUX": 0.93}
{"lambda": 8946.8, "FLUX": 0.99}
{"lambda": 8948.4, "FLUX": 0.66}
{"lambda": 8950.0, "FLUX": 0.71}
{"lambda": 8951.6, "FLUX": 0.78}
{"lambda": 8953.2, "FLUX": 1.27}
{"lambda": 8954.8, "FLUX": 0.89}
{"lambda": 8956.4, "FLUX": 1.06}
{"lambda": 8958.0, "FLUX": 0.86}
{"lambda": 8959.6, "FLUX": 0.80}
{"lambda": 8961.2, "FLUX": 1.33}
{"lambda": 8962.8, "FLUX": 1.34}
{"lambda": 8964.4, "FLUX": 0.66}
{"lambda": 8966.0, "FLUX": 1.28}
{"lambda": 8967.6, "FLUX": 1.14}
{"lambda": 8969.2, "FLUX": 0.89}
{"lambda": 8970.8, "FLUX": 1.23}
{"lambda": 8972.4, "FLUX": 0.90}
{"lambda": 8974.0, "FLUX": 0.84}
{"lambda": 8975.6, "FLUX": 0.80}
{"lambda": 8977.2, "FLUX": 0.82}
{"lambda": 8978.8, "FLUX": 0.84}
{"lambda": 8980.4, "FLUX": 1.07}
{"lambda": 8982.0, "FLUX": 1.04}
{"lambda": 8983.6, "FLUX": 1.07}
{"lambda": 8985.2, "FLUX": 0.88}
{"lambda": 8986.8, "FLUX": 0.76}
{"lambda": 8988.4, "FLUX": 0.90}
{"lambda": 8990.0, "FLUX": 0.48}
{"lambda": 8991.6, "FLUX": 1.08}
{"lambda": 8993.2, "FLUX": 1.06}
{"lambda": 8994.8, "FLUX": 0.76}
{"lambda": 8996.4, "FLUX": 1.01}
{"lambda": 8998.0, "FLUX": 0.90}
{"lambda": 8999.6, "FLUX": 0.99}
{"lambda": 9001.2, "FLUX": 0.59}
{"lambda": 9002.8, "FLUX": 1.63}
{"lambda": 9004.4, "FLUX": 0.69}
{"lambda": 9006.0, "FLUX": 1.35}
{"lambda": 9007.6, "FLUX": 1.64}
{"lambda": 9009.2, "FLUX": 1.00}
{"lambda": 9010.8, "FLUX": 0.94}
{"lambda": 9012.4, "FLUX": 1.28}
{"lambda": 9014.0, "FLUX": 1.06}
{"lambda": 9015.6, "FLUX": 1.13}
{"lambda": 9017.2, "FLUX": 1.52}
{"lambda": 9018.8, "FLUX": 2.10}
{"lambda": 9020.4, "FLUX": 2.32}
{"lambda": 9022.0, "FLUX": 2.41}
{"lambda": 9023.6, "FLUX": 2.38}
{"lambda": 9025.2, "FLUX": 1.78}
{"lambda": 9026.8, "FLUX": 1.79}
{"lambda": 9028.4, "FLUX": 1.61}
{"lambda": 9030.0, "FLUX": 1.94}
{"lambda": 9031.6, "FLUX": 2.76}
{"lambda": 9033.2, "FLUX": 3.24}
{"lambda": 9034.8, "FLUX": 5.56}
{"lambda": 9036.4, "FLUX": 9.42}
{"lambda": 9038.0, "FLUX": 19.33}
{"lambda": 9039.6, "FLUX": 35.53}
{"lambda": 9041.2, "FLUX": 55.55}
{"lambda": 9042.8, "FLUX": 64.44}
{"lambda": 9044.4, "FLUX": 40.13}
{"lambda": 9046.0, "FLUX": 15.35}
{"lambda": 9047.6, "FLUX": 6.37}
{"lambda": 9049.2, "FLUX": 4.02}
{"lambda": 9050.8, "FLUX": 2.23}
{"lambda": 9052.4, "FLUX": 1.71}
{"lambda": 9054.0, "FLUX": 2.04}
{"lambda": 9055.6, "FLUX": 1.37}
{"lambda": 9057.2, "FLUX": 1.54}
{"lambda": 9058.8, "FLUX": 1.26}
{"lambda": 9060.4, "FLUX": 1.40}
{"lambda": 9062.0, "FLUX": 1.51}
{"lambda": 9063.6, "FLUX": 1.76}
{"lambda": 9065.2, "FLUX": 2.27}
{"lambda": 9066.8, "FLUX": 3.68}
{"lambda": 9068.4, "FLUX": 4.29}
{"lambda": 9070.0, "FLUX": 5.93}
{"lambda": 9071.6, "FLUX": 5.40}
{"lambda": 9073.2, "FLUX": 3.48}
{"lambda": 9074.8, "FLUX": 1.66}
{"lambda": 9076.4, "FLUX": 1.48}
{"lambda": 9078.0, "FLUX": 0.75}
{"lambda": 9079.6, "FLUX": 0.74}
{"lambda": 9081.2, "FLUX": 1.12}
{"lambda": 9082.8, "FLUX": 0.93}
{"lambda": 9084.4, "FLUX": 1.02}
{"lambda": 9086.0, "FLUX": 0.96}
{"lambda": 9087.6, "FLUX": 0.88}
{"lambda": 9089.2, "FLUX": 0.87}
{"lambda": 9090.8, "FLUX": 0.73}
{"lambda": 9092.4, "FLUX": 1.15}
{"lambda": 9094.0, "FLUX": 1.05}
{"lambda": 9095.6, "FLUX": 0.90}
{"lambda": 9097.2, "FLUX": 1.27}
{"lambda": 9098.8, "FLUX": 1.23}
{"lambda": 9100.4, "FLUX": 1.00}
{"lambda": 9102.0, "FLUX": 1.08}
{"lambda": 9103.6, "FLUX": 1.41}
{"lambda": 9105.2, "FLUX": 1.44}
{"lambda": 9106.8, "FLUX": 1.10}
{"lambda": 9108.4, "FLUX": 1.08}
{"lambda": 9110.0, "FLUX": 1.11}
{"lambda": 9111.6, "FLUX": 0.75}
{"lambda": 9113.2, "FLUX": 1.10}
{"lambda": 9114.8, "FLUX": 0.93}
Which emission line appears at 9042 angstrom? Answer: Halpha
